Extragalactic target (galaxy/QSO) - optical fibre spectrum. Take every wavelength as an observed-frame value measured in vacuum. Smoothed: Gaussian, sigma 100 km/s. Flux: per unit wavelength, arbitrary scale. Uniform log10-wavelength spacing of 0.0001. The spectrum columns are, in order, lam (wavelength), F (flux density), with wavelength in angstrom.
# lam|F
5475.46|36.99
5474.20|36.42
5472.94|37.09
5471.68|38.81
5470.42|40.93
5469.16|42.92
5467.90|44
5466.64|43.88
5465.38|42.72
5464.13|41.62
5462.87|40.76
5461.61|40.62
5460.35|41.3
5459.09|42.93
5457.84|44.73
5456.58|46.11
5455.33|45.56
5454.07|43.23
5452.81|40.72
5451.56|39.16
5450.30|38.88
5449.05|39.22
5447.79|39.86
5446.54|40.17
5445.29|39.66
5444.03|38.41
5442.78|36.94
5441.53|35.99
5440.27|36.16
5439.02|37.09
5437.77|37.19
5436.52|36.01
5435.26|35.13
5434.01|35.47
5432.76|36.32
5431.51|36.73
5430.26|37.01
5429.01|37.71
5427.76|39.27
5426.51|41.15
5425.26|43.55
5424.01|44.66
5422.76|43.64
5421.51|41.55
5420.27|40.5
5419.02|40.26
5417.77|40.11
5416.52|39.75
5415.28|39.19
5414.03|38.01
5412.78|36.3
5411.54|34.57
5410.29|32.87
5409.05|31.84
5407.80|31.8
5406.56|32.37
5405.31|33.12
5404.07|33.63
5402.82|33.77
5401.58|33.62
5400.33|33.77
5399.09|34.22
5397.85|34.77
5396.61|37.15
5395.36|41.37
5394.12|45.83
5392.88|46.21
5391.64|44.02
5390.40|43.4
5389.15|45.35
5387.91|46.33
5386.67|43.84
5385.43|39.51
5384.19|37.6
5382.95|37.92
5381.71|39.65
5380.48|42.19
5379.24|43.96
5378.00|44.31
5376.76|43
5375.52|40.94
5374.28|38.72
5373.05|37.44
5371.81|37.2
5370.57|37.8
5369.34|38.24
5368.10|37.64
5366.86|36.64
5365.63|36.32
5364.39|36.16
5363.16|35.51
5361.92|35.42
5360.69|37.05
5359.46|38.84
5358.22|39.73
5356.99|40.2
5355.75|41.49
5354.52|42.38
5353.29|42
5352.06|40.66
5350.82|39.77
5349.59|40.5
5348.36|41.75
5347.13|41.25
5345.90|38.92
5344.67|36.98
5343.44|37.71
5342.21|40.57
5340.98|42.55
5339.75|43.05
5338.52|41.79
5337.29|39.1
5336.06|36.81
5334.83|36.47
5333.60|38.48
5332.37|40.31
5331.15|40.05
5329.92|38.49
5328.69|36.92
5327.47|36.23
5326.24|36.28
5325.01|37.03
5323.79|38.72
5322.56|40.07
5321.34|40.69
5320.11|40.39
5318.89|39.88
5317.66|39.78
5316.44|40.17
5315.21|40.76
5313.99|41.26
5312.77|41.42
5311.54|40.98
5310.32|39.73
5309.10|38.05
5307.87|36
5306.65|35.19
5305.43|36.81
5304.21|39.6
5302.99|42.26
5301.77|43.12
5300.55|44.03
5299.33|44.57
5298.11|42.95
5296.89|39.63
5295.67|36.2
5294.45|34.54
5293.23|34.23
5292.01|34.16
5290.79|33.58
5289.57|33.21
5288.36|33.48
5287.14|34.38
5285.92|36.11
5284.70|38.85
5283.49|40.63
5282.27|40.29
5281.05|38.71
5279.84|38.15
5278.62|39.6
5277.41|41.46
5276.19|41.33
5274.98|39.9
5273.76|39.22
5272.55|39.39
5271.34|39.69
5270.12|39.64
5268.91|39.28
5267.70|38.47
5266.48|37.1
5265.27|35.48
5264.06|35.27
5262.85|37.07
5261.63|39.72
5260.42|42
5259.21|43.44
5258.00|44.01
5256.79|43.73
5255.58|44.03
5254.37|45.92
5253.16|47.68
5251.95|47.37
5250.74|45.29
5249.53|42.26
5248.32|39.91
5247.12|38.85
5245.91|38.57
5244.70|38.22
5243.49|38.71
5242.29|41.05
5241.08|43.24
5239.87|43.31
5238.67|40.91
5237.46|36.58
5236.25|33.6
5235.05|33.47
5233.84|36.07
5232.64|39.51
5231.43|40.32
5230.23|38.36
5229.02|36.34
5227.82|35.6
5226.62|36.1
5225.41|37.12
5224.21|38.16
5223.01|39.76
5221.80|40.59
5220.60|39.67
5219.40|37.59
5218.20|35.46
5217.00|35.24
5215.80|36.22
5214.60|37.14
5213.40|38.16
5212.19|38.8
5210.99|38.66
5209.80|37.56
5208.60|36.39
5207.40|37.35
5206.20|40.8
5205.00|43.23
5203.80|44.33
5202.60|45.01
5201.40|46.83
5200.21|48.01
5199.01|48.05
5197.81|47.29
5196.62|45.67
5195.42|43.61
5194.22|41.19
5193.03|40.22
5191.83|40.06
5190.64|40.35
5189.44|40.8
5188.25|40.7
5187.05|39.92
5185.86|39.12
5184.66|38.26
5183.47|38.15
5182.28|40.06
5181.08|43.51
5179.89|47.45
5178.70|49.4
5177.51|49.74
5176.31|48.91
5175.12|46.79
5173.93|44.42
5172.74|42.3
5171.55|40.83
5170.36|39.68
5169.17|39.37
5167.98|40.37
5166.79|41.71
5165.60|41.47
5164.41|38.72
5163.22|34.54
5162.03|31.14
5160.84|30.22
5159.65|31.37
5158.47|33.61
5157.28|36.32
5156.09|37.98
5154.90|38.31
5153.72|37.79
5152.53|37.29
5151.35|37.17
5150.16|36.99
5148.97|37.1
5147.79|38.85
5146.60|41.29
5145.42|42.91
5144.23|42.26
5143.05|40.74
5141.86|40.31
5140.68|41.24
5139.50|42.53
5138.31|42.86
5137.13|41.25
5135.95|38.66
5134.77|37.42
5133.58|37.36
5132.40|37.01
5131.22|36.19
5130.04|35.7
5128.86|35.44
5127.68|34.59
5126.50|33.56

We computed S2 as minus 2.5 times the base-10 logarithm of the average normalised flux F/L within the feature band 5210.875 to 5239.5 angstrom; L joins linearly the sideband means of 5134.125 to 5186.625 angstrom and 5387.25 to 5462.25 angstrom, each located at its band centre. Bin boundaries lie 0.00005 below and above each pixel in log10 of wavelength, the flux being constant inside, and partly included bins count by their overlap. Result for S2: 0.06 mag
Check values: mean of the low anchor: 40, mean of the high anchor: 38.9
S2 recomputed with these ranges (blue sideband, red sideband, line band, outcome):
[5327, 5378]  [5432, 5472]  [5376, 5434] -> 0.016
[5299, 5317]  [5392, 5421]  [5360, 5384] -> -0.021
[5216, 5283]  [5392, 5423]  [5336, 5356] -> -0.066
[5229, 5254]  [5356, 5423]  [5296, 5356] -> -0.016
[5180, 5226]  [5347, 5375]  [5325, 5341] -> 0.010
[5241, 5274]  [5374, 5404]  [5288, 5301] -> 0.095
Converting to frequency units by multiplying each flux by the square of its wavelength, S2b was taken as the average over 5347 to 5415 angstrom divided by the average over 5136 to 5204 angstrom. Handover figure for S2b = 1.0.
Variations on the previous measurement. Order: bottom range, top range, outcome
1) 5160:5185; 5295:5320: 1.02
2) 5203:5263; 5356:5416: 1.02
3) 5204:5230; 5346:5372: 1.08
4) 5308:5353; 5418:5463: 1.05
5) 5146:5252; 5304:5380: 1.04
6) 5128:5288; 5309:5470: 1.06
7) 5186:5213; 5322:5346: 0.97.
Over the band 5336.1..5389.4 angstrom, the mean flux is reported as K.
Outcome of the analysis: 39.9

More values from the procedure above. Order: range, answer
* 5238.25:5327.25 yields 39.7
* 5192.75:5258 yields 40.5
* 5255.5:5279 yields 39.9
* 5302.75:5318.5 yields 39.3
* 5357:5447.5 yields 38.5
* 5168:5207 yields 43.2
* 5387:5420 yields 37.9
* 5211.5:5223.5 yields 37.8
